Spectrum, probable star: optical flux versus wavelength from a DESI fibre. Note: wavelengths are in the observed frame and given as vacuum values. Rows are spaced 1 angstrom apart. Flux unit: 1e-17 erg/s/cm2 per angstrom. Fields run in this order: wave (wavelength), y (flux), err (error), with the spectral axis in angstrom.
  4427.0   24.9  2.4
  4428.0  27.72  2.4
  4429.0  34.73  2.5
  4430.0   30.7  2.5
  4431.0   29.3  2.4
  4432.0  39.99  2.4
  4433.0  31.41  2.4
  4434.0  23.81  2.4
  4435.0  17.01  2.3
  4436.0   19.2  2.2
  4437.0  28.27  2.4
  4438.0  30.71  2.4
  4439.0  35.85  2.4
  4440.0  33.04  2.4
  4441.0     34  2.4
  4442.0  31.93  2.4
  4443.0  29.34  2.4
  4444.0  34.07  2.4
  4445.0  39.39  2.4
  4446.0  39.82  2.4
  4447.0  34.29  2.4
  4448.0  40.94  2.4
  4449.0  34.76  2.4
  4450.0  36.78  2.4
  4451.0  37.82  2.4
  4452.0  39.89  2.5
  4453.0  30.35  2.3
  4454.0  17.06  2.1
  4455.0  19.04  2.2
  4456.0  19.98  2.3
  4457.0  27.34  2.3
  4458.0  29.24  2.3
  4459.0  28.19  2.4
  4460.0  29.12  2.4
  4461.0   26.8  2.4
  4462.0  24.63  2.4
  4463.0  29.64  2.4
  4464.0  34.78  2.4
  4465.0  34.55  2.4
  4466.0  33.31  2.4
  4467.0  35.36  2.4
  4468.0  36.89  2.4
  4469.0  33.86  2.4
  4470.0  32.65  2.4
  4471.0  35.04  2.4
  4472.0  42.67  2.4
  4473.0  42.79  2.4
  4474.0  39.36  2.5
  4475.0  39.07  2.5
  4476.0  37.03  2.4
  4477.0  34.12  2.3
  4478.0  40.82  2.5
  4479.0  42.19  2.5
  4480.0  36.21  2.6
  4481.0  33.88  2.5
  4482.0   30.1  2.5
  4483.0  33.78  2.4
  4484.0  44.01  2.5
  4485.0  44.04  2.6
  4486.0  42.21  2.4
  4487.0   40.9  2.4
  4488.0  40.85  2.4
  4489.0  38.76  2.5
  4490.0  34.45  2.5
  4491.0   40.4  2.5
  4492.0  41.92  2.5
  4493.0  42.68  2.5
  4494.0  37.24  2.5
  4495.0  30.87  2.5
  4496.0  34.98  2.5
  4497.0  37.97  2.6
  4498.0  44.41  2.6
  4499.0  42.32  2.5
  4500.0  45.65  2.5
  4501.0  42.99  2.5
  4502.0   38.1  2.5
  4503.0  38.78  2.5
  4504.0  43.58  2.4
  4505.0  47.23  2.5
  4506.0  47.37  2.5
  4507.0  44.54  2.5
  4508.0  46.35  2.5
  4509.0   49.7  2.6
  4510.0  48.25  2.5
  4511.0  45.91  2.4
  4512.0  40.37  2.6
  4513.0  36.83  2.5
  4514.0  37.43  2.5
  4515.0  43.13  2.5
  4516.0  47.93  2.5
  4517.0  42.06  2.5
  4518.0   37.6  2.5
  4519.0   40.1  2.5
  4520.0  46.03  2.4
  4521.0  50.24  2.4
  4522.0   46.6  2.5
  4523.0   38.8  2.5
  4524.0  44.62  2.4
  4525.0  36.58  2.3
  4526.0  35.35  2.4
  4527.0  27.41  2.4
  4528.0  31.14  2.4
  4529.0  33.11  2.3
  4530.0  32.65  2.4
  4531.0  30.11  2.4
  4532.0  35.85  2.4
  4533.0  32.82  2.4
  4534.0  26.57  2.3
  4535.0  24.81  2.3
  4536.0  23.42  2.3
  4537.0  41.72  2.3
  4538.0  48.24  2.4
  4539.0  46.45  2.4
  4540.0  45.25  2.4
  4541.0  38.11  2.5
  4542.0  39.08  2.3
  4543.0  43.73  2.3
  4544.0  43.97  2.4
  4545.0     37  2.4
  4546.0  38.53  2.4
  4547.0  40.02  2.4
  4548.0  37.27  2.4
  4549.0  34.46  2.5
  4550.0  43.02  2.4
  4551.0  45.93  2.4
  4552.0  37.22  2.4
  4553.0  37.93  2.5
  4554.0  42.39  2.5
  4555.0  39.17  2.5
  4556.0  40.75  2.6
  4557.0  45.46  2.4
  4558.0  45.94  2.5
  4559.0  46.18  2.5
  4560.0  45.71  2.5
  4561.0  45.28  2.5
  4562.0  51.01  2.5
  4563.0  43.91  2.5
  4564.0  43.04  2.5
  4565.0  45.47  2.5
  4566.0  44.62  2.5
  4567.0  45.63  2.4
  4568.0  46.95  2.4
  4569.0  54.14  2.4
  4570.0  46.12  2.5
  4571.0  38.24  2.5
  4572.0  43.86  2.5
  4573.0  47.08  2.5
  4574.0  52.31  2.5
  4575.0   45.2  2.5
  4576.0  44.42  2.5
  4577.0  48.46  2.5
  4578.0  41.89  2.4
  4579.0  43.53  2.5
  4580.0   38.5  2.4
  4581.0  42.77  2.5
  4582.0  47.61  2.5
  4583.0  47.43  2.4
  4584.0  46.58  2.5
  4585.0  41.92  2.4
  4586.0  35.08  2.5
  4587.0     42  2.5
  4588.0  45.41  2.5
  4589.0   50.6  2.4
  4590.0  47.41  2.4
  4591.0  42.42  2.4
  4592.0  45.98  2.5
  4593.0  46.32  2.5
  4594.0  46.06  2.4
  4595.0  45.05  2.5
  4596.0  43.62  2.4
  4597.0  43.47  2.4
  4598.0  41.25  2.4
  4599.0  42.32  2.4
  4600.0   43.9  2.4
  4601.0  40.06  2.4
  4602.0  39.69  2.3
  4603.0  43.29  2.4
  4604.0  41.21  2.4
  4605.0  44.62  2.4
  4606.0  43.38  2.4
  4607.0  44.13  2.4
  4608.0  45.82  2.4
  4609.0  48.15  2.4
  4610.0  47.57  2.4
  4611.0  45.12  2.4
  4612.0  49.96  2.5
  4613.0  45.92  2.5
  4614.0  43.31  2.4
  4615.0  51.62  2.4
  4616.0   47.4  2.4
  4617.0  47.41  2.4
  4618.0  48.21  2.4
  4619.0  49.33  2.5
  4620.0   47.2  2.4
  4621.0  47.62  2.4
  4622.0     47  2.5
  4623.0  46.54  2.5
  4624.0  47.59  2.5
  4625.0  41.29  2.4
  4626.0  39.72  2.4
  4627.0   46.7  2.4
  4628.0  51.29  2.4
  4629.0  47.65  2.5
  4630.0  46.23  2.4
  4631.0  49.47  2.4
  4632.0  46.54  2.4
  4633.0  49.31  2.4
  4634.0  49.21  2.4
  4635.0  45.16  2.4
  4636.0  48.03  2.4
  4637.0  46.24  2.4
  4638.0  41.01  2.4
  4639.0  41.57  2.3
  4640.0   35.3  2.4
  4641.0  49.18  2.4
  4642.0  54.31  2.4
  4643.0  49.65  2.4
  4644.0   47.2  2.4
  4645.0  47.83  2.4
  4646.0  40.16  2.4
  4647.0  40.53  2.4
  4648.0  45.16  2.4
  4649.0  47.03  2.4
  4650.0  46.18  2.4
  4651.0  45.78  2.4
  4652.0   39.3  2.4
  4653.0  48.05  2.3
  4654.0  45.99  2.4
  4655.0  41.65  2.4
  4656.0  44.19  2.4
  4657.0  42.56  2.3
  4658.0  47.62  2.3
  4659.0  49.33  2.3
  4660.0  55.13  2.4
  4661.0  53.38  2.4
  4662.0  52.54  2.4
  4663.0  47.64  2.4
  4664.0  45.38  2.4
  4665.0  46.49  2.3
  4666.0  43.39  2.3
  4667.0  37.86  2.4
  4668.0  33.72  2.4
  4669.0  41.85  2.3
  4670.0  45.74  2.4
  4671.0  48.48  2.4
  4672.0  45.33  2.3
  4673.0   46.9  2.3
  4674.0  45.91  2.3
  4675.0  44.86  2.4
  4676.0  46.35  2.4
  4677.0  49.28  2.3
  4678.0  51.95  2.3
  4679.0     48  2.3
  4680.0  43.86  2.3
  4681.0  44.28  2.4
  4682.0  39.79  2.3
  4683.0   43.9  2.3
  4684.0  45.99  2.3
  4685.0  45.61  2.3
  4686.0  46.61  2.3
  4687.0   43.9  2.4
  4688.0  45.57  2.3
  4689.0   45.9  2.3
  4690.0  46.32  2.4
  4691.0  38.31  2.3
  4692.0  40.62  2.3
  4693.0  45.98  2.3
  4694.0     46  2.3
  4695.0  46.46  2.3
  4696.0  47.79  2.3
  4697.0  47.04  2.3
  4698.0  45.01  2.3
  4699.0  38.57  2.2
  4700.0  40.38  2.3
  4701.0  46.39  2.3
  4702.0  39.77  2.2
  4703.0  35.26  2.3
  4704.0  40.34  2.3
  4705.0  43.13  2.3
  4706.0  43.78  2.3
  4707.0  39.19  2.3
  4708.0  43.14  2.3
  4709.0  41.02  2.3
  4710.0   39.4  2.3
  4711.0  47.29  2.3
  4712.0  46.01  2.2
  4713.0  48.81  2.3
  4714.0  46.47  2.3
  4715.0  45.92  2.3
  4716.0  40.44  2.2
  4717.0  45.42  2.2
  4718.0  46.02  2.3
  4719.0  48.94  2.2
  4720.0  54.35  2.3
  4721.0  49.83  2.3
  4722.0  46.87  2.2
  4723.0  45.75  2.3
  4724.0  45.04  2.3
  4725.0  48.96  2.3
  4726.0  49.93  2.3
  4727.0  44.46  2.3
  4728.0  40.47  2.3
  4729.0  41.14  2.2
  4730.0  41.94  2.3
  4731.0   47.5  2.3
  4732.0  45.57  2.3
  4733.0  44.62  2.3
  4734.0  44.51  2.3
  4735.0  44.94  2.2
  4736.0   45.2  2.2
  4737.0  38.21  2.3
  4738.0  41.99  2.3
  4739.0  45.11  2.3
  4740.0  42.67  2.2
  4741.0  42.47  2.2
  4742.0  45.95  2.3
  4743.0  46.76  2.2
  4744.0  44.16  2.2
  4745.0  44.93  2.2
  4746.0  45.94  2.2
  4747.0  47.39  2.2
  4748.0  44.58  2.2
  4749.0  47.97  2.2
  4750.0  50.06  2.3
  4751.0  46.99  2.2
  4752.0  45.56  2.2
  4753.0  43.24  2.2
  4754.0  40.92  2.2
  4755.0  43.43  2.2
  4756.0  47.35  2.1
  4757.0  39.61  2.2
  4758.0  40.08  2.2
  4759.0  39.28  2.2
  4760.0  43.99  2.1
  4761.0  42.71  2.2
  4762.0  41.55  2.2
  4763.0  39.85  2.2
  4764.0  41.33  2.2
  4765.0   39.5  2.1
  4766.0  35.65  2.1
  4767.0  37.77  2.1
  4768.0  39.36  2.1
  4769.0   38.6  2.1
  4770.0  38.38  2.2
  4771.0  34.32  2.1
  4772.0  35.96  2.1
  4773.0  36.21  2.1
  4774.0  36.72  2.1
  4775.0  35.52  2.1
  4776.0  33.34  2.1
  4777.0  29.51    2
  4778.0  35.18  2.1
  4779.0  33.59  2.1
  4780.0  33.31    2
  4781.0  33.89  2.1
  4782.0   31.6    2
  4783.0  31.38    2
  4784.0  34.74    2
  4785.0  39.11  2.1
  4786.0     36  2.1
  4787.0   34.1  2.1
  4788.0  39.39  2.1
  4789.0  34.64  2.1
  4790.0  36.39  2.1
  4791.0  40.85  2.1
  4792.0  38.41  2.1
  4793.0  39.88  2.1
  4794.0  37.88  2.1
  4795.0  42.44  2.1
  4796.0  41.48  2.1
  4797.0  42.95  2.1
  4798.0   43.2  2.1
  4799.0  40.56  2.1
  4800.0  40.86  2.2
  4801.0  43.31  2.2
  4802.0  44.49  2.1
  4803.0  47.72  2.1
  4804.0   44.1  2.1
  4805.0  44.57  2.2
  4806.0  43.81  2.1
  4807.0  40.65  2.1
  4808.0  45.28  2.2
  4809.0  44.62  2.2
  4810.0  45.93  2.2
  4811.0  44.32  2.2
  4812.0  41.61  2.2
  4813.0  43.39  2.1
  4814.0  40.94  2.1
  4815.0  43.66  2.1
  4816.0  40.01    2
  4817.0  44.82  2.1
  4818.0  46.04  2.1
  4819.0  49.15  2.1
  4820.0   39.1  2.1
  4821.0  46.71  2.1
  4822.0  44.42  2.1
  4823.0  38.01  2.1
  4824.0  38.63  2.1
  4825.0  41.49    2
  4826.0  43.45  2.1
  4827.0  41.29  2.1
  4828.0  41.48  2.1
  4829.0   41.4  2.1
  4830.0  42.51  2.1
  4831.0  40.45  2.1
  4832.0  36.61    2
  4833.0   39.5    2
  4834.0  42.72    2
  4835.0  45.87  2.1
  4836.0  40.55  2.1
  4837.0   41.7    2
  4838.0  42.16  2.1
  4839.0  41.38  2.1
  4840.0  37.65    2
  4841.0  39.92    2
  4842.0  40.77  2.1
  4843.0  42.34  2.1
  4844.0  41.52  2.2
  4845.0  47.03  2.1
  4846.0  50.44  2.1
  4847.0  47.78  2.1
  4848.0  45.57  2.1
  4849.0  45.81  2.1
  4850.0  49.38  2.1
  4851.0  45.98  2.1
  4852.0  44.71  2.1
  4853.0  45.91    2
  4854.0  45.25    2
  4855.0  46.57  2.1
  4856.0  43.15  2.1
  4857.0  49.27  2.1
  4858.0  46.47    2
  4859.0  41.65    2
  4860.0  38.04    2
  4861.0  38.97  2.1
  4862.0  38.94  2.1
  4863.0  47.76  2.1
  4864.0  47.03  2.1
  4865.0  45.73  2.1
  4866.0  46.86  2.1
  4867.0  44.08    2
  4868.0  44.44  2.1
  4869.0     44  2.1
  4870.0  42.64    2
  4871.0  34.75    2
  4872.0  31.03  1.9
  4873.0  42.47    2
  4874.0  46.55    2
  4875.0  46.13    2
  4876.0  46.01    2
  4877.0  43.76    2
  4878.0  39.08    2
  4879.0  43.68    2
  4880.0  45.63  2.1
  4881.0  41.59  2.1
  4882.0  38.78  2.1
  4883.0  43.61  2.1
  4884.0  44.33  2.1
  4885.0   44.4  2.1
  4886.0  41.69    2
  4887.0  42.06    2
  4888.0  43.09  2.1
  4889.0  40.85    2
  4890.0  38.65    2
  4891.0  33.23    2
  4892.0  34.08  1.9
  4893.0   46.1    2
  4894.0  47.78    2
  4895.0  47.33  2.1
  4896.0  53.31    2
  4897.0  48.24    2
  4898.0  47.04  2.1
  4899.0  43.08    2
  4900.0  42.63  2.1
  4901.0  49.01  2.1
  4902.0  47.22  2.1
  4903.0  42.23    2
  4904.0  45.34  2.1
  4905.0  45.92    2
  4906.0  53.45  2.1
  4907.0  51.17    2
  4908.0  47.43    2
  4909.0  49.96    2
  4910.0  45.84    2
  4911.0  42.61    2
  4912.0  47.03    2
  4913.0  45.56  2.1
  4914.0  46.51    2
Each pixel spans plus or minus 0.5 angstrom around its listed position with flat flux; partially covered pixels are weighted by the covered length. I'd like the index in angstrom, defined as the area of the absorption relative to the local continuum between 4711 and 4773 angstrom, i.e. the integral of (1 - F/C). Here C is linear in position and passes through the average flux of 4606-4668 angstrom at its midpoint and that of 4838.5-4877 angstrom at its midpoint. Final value 1.8 angstrom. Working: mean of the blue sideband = 46.2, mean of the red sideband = 43.8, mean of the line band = 43.8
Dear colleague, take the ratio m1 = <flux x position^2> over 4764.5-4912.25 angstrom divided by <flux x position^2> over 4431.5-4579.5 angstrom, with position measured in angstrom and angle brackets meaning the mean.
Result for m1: 1.26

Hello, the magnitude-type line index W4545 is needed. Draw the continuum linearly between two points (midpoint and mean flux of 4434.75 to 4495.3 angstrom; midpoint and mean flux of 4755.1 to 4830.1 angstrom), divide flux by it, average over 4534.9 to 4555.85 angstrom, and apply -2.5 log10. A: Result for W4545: -0.12 mag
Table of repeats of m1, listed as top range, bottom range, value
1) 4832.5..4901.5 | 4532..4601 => 1.16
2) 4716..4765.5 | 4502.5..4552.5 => 1.23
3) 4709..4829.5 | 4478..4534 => 1.18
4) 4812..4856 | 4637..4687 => 1.02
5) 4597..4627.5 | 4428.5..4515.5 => 1.33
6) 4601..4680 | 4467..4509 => 1.24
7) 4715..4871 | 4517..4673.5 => 1.05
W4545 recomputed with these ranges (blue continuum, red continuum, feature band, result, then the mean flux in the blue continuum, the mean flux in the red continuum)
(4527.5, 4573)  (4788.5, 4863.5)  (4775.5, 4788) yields 0.24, 40.6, 42.8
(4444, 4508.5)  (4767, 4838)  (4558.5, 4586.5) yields -0.20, 36.6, 40.1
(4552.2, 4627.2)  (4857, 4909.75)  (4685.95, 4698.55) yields -0.01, 44.9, 43.9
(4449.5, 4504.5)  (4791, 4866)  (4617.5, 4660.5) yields -0.18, 35.8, 43.1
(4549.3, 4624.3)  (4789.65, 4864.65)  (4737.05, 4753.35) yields -0.04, 44.9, 43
